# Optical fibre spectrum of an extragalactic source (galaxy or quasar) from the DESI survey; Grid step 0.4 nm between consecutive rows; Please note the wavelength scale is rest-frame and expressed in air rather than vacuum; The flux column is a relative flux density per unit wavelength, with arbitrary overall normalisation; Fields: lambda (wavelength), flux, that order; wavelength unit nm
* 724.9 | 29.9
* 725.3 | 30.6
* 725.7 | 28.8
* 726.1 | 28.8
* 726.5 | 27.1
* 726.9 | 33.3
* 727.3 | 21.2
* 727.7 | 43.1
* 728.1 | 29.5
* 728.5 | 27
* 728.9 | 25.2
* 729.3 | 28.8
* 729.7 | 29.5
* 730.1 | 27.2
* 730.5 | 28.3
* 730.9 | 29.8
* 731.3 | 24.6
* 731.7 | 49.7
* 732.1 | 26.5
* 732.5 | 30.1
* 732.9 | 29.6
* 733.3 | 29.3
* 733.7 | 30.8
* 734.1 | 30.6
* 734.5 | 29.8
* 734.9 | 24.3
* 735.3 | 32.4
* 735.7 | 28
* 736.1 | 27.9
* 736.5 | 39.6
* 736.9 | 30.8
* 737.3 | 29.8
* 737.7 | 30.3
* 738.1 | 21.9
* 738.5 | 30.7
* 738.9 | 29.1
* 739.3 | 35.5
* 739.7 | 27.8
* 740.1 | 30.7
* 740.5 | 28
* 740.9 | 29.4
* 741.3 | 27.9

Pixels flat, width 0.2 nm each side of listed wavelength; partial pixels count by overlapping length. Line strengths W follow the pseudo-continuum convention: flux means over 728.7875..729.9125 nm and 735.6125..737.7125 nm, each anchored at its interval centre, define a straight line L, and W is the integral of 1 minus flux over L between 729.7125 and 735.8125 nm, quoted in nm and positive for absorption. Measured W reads -0.11 nm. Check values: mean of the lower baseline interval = 28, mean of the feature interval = 30.1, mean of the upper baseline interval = 31.3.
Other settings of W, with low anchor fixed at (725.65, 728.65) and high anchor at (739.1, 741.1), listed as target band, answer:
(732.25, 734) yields 0.01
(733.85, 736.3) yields 0.10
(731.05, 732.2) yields -0.15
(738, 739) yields 0.09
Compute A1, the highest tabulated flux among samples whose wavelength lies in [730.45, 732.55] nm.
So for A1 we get 49.7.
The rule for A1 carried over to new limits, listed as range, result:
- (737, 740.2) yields 35.5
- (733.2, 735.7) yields 32.4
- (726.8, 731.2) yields 43.1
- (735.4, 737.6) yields 39.6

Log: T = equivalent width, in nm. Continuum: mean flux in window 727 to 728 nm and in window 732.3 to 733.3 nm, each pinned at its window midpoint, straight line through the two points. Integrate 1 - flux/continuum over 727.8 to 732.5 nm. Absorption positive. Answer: 0.13 nm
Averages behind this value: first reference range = 32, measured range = 30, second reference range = 29.7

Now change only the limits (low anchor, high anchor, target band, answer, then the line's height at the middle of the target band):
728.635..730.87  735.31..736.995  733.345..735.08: 0.09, 30.6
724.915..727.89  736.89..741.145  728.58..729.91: 0.10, 30.1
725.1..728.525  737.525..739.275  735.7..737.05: -0.15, 29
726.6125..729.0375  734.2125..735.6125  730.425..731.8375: -0.16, 29.4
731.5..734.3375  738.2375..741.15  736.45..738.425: 0.06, 30.7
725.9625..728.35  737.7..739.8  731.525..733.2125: -0.20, 29.9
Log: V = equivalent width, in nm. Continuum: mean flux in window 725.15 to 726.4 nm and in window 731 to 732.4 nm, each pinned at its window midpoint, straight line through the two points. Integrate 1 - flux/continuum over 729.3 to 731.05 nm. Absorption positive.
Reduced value 0.18 nm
